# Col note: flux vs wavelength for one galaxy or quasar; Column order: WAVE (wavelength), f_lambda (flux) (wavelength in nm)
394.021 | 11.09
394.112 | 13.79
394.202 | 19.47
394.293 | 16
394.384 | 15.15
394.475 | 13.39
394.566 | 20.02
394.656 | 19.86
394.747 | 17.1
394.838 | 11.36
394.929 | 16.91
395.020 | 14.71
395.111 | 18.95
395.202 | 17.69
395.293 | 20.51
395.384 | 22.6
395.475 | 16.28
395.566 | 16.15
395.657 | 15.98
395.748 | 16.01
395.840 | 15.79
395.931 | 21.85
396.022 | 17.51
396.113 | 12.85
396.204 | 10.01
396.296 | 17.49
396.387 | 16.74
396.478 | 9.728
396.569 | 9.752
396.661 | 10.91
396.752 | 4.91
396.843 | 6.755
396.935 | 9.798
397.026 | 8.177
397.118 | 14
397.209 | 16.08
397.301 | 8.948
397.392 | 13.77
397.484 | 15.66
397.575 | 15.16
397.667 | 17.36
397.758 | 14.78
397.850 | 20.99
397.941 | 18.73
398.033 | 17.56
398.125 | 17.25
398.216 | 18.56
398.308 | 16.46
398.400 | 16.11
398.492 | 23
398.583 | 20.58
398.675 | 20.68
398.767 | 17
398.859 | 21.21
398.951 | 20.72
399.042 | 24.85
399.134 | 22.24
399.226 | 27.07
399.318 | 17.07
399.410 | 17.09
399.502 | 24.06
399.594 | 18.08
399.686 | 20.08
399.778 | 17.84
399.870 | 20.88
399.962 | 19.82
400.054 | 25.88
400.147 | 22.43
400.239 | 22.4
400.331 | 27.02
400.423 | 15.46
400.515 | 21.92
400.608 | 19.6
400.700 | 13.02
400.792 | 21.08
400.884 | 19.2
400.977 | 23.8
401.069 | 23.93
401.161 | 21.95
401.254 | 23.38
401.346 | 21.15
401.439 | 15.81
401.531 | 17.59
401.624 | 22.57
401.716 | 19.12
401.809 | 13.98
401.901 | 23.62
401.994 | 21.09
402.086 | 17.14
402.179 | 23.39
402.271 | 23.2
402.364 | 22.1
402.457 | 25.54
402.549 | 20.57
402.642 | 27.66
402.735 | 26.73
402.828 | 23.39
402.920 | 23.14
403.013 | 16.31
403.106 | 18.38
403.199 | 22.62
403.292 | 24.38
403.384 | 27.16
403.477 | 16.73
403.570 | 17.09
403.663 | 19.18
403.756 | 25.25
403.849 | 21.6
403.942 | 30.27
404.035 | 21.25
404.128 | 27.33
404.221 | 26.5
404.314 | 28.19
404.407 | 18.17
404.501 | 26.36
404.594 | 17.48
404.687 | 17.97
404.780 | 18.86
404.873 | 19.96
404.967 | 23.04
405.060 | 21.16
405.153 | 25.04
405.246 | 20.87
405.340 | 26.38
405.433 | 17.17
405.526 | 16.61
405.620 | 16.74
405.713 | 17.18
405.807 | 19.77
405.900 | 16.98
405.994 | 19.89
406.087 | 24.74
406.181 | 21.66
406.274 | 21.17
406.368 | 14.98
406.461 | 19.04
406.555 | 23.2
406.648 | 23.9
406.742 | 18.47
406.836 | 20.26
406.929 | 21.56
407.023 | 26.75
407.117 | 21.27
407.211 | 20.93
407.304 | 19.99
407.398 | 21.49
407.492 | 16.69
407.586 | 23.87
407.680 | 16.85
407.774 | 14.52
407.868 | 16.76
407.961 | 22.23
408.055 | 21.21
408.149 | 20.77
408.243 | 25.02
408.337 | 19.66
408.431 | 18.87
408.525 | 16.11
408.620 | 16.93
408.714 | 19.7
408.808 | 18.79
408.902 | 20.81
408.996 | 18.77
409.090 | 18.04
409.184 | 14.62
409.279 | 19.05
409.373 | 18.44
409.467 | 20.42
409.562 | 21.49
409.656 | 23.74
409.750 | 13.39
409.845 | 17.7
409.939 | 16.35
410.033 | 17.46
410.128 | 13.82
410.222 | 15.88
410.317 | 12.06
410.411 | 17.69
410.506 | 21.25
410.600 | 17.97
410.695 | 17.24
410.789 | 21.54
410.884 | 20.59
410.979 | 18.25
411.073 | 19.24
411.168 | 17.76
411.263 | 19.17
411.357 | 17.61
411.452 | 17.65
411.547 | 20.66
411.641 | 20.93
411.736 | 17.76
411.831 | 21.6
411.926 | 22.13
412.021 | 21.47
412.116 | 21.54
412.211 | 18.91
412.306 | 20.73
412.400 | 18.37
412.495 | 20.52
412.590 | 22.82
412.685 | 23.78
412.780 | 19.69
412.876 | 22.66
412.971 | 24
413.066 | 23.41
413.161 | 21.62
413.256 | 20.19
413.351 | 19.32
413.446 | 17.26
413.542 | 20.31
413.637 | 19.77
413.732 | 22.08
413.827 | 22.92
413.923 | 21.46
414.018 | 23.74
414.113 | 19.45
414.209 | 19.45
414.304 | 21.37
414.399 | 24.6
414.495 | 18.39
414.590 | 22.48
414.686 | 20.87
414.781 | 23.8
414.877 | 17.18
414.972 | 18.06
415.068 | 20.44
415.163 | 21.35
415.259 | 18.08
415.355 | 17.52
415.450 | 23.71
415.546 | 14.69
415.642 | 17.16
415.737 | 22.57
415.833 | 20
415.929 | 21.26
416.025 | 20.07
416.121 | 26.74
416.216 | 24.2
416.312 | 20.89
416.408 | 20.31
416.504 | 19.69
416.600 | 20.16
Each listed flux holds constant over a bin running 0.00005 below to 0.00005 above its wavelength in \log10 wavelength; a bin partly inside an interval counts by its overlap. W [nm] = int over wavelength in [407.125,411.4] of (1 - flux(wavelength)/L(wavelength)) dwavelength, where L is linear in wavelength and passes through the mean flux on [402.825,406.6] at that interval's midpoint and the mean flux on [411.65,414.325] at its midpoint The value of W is 0.49 nm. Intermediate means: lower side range 21.3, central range 18.7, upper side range 21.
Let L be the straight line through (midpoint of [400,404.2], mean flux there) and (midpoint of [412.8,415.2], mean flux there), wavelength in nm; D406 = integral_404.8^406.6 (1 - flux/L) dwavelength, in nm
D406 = 0.104 nm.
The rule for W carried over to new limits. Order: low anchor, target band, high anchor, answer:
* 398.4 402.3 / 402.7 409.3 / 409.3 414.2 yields -0.172 nm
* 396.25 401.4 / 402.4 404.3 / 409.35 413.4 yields -0.466 nm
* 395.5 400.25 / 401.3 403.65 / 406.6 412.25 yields -0.433 nm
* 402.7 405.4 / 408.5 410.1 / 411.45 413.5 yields 0.232 nm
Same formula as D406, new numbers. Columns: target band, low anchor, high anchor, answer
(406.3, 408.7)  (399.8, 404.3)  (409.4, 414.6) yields 0.078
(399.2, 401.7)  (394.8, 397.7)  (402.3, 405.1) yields -0.234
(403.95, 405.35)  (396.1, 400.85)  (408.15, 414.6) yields -0.320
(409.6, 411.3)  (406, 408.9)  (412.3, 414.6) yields 0.236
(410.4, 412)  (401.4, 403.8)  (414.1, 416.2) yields 0.102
